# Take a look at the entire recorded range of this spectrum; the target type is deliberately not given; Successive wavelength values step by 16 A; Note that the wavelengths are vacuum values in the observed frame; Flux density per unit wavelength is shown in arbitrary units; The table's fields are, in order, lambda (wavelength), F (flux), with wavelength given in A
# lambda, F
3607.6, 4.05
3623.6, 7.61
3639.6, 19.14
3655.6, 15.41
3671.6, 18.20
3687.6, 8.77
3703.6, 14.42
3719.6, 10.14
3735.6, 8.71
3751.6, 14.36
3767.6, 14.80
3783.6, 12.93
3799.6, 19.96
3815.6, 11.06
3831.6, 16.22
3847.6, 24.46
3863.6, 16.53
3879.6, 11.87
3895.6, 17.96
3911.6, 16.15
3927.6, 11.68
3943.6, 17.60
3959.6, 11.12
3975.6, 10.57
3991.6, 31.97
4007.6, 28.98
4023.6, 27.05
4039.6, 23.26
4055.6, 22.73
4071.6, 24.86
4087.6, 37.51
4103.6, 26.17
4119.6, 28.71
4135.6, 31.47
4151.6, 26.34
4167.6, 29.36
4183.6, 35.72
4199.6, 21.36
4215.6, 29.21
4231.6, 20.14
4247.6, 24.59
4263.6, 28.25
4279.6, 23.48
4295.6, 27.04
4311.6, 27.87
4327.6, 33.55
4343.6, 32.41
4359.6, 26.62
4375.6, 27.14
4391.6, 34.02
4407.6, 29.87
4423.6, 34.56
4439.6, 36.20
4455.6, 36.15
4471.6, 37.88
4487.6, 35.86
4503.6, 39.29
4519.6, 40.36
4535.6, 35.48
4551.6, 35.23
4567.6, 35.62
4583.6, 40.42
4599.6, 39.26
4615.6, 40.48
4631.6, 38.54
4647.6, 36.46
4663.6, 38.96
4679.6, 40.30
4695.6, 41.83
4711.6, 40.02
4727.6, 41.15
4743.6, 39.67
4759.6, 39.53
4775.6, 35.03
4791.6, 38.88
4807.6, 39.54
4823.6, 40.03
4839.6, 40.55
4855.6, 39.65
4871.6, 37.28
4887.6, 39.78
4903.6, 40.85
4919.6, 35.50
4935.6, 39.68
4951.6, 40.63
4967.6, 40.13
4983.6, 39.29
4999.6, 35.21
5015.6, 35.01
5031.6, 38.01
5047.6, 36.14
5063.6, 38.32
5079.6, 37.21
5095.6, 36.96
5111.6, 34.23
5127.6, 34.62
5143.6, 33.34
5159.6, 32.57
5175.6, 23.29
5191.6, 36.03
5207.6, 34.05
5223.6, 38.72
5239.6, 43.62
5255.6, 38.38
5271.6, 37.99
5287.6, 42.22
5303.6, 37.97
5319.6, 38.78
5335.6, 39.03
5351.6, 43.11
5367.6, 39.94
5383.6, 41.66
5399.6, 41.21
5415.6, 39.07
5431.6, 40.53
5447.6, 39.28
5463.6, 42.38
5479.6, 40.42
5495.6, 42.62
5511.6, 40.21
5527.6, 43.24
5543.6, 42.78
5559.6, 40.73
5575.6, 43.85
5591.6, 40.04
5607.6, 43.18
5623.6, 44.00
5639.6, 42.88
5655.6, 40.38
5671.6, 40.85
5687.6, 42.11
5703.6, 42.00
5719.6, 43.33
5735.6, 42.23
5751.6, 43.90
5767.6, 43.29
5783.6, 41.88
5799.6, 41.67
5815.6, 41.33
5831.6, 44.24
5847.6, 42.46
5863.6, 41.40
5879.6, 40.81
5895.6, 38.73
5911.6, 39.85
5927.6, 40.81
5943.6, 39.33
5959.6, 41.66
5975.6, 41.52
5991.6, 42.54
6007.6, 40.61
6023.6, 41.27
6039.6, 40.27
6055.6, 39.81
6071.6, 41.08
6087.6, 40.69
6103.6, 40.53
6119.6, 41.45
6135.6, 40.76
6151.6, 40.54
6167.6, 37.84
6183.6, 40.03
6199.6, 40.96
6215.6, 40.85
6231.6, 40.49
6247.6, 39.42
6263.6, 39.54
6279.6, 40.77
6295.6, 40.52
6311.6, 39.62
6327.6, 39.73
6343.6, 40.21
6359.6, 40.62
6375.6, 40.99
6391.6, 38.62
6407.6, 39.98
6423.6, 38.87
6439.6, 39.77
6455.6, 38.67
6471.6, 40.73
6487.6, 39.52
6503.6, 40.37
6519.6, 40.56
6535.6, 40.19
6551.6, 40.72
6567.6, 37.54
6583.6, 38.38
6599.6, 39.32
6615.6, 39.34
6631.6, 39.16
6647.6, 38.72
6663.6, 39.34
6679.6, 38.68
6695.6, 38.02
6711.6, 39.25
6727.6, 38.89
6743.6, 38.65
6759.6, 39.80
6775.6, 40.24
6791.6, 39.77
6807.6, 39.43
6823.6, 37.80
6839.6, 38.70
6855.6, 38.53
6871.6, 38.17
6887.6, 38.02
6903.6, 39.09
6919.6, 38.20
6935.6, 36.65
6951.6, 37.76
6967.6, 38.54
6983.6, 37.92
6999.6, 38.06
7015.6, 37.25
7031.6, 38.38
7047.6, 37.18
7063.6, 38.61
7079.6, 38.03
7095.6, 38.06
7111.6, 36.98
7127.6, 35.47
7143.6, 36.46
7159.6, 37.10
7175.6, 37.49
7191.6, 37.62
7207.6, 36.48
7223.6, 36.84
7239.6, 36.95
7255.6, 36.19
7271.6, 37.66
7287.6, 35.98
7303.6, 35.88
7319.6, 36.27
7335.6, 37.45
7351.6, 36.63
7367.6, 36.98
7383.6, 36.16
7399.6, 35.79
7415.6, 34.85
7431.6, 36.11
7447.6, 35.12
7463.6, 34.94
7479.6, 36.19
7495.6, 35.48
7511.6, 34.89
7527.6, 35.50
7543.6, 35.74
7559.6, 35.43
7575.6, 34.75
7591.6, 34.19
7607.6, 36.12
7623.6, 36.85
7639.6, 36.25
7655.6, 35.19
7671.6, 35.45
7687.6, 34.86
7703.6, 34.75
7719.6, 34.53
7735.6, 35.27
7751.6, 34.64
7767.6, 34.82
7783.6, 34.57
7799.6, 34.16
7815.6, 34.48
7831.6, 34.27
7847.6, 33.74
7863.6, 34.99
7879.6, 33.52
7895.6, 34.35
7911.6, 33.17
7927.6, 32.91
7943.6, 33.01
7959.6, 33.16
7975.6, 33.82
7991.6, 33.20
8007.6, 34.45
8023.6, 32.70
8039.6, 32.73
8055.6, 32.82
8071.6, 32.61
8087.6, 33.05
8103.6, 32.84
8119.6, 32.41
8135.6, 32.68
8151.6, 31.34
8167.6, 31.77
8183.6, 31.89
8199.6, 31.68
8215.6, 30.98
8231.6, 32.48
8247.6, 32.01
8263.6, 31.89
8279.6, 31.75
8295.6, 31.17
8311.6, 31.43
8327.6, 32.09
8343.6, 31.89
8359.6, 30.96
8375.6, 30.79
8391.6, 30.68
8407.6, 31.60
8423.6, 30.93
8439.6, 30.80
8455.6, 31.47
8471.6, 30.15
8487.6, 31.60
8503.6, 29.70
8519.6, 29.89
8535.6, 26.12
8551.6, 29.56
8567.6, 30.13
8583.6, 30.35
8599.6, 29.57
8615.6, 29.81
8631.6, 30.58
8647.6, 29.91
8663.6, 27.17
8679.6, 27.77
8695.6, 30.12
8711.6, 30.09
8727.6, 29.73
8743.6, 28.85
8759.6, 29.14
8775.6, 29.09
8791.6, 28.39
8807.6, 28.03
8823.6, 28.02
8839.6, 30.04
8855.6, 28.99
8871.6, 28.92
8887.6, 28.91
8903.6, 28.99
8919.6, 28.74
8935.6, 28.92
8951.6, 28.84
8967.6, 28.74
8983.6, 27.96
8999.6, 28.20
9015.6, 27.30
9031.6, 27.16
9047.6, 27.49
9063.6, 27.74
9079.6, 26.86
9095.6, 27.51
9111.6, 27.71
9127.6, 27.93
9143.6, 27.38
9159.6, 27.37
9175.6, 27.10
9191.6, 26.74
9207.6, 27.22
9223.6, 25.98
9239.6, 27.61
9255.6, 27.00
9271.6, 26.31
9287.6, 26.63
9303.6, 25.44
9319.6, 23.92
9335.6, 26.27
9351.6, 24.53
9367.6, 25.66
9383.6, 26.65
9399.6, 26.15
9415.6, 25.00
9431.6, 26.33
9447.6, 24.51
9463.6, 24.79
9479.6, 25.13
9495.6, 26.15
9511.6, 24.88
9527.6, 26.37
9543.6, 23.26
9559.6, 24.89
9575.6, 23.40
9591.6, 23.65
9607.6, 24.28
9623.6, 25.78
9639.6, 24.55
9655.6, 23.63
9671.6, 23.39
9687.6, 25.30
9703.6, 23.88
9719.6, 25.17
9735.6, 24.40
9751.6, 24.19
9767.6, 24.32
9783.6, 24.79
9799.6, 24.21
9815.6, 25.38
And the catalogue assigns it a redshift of 0.00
